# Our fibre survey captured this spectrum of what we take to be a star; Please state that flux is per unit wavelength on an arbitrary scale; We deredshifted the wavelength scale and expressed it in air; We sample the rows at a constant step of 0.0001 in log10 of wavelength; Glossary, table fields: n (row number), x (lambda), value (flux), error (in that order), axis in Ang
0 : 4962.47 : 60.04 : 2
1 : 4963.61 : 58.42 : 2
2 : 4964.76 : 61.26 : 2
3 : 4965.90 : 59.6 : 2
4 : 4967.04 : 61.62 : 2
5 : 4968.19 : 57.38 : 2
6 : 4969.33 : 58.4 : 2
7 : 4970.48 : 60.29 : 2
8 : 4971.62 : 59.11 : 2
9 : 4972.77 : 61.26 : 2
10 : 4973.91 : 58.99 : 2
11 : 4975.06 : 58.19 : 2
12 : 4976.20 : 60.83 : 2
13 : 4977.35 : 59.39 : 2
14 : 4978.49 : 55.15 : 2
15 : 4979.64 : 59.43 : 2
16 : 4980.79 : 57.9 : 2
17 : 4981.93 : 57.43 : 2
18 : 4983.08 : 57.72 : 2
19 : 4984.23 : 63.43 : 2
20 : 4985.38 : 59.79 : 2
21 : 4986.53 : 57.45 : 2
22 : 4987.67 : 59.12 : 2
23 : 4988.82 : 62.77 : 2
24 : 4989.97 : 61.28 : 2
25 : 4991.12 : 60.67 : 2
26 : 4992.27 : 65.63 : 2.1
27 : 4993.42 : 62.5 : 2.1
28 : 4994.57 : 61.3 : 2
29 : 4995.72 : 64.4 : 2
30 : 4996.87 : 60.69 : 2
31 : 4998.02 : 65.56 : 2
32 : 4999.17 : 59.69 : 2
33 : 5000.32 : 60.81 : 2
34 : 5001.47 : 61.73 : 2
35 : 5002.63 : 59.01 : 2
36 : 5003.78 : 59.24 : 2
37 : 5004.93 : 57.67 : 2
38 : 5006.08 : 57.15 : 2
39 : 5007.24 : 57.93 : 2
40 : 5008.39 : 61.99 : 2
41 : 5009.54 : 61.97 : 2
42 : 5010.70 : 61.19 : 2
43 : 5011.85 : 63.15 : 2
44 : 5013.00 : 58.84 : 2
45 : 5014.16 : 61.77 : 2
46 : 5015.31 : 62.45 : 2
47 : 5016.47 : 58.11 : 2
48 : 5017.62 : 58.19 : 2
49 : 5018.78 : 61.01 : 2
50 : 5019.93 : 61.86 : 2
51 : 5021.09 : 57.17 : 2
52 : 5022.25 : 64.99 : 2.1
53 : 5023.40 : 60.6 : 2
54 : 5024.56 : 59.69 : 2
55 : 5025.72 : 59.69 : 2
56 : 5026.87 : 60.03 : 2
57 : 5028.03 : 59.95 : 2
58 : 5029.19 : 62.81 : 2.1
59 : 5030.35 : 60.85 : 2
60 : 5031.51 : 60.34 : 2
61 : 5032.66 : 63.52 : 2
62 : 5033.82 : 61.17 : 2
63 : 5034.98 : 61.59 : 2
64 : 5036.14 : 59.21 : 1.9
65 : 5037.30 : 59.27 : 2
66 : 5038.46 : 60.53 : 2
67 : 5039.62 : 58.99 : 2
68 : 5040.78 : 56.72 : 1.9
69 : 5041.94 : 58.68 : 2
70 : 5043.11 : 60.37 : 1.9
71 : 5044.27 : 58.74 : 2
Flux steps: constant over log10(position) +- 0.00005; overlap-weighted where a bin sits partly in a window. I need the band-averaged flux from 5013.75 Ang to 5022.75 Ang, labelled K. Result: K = 60.6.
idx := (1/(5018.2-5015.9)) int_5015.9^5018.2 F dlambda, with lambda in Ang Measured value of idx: 58.2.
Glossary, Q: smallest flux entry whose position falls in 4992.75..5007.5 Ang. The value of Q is 57.15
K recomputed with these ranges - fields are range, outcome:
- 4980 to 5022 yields 60.5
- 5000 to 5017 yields 60.2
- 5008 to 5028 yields 60.7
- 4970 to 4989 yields 59.3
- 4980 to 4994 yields 60.5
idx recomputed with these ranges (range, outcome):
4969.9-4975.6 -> 59.5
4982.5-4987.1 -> 59.5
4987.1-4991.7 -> 61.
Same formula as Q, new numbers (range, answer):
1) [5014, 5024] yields 57.17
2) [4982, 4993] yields 57.45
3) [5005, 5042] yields 56.72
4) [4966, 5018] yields 55.15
